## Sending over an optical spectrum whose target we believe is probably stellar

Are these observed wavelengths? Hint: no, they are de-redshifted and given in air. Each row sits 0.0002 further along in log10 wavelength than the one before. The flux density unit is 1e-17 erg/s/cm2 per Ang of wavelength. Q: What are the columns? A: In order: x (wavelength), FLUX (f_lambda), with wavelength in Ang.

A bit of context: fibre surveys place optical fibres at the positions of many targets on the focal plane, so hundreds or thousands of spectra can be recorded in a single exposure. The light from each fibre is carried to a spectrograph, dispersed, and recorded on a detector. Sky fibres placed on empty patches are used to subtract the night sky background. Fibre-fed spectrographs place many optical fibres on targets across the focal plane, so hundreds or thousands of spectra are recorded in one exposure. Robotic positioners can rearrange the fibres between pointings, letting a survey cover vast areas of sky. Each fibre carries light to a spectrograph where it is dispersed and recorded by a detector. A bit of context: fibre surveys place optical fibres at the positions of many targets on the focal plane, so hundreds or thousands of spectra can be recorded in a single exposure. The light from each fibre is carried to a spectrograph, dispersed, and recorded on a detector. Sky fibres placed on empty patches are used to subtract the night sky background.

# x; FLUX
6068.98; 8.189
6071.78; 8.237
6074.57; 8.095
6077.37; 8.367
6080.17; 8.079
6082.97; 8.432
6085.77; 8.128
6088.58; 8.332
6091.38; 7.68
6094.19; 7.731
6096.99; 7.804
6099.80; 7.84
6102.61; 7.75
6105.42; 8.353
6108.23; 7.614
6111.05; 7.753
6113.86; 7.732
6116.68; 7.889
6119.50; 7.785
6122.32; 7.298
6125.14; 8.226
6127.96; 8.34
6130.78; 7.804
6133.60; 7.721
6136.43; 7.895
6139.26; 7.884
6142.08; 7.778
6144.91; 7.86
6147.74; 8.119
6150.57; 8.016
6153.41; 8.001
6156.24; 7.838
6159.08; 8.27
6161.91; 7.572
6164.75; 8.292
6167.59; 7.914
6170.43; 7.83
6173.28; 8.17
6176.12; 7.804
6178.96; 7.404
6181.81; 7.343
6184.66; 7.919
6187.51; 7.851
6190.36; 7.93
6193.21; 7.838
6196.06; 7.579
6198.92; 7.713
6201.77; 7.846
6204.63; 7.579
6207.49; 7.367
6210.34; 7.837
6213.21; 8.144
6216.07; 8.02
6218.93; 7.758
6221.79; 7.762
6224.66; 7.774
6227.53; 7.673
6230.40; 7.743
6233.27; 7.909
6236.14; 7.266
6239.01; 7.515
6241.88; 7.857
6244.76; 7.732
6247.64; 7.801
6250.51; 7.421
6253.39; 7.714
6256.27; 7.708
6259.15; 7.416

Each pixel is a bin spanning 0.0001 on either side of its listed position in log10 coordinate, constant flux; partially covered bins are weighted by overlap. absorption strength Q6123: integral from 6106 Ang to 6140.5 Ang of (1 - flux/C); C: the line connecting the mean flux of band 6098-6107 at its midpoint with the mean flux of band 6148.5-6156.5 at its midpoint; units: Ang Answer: 0.6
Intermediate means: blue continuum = 7.97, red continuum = 7.98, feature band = 7.84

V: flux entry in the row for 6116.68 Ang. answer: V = 7.889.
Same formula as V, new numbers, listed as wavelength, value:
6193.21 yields 7.838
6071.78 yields 8.237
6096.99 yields 7.804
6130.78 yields 7.804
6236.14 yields 7.266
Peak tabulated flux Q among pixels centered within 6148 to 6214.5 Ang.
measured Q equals 8.292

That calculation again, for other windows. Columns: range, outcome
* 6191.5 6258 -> 8.144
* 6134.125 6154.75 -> 8.119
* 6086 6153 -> 8.353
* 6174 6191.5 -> 7.93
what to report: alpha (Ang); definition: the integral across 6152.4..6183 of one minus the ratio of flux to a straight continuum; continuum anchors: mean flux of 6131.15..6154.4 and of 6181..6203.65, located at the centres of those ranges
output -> -0.1 Ang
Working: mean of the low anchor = 7.9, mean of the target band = 7.86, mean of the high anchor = 7.76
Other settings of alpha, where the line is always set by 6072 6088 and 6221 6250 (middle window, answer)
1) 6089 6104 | 0.7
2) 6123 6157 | 0.3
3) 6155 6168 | -0.1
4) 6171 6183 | 0.3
